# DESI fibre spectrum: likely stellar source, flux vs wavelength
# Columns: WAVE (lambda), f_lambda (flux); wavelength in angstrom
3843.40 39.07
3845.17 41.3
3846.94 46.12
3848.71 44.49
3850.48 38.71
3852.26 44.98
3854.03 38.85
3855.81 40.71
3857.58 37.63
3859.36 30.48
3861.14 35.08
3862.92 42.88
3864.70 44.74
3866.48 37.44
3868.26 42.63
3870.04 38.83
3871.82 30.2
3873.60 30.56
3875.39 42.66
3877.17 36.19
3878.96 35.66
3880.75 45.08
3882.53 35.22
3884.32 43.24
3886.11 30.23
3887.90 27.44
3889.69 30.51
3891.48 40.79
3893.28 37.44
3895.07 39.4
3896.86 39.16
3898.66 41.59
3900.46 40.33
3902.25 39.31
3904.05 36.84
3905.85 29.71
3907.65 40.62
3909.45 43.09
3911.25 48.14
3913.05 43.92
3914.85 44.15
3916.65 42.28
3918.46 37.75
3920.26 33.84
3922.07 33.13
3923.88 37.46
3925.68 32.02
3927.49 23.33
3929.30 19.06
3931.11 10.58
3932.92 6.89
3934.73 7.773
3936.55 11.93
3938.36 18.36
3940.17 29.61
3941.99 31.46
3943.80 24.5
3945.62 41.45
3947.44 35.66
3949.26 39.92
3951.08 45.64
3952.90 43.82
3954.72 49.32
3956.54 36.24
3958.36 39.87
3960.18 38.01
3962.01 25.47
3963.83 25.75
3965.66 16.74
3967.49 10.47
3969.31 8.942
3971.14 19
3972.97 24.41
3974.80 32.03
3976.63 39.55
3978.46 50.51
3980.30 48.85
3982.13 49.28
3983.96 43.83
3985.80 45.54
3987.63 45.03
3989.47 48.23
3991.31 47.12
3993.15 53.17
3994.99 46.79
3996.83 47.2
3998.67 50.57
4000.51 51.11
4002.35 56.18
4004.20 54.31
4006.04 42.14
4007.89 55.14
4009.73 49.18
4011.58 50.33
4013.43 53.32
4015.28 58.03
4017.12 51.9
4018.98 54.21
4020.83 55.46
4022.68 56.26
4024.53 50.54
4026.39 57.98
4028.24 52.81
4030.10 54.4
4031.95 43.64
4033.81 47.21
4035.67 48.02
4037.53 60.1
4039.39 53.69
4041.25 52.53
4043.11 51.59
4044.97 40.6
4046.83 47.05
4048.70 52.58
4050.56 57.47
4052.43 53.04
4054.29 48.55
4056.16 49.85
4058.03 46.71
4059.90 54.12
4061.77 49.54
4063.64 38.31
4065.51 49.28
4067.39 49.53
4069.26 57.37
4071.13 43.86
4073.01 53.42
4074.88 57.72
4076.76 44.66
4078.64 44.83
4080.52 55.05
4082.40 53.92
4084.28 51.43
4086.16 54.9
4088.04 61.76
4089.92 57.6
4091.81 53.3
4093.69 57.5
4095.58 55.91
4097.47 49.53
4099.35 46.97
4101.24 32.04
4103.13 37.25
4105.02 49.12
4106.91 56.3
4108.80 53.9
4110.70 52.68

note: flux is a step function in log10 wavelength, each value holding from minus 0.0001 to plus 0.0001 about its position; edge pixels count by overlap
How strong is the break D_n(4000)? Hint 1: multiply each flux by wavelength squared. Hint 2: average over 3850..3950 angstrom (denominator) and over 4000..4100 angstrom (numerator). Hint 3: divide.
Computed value 1.62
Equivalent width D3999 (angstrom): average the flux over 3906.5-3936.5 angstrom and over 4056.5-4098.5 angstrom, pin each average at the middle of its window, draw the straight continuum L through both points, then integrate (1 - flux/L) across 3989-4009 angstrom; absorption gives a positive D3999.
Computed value -4.33 angstrom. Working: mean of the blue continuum 30.9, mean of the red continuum 51.8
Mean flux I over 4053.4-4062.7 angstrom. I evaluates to 49.7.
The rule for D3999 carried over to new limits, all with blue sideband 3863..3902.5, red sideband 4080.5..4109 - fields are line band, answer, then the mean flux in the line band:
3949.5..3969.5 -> 4.97 angstrom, 32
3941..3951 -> 1.53 angstrom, 35.5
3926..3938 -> 7.77 angstrom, 14.4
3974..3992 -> -0.32 angstrom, 45.1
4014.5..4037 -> -2.70 angstrom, 52.6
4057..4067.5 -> 0.33 angstrom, 47.8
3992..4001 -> -0.90 angstrom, 49.6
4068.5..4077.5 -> -0.24 angstrom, 51.5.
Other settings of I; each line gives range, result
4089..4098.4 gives 54.7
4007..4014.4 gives 52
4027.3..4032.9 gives 50.3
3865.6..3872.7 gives 37.3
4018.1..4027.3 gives 54.9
